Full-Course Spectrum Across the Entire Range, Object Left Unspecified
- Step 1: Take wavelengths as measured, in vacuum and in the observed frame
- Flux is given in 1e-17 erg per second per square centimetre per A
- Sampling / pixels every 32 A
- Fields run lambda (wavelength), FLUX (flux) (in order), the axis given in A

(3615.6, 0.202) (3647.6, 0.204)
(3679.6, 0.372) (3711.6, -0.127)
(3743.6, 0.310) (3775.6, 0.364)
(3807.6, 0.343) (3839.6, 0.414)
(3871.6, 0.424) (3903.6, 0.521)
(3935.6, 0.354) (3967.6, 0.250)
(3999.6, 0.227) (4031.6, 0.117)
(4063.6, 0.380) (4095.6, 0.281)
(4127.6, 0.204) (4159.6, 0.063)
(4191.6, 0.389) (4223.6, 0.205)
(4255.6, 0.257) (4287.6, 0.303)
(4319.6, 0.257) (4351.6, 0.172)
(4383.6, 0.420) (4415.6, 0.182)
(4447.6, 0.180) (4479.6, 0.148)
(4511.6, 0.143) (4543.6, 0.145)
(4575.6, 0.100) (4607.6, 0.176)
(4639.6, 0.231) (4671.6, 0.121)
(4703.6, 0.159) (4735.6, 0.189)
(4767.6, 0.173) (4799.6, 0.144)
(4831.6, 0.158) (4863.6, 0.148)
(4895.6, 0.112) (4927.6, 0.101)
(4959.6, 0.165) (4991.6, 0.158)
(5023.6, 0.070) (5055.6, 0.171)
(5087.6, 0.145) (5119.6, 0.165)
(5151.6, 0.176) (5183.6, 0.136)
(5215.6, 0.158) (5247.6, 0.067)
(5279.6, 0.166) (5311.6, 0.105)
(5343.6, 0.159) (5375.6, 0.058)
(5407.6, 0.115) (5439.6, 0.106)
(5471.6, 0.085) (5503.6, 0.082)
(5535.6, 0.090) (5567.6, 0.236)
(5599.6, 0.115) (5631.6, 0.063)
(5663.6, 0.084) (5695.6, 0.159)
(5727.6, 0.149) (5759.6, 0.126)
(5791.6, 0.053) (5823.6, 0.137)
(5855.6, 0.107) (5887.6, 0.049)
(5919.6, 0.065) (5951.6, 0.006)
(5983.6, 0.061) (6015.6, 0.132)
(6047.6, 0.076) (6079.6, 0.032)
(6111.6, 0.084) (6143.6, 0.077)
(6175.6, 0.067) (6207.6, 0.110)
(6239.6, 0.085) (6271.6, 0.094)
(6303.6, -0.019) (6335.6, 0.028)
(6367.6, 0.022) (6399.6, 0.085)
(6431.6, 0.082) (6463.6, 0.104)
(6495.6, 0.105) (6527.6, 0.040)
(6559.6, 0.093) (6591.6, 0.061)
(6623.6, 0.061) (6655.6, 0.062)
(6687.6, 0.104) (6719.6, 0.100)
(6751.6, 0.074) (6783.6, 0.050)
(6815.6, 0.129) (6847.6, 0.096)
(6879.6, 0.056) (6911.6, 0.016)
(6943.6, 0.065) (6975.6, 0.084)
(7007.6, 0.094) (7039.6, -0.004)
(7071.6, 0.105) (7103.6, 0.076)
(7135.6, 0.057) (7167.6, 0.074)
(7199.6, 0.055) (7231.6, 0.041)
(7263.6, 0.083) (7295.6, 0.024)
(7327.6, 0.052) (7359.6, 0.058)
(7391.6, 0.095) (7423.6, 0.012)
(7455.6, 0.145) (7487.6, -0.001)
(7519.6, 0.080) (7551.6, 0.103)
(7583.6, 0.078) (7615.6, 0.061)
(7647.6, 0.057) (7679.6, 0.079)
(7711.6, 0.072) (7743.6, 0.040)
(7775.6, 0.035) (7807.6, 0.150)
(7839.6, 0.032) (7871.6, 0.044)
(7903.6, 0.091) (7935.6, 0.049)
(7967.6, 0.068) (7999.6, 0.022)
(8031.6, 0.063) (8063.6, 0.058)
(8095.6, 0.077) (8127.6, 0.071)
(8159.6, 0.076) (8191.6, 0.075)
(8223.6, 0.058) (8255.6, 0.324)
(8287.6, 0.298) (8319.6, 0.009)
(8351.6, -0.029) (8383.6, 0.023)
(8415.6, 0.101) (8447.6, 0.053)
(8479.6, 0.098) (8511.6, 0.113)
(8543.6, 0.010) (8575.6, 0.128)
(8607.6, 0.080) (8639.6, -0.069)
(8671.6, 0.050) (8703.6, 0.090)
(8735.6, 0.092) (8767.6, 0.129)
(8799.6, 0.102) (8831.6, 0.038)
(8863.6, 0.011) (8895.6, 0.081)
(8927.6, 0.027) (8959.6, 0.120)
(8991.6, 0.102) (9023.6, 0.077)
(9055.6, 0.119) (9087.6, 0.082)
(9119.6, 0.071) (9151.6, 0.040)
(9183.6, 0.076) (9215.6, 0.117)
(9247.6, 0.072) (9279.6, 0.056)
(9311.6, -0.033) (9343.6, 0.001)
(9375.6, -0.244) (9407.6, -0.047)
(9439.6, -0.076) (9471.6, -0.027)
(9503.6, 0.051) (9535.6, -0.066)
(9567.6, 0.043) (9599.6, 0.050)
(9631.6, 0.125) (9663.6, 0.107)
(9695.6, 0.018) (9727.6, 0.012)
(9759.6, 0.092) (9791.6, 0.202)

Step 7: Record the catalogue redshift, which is 1.22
